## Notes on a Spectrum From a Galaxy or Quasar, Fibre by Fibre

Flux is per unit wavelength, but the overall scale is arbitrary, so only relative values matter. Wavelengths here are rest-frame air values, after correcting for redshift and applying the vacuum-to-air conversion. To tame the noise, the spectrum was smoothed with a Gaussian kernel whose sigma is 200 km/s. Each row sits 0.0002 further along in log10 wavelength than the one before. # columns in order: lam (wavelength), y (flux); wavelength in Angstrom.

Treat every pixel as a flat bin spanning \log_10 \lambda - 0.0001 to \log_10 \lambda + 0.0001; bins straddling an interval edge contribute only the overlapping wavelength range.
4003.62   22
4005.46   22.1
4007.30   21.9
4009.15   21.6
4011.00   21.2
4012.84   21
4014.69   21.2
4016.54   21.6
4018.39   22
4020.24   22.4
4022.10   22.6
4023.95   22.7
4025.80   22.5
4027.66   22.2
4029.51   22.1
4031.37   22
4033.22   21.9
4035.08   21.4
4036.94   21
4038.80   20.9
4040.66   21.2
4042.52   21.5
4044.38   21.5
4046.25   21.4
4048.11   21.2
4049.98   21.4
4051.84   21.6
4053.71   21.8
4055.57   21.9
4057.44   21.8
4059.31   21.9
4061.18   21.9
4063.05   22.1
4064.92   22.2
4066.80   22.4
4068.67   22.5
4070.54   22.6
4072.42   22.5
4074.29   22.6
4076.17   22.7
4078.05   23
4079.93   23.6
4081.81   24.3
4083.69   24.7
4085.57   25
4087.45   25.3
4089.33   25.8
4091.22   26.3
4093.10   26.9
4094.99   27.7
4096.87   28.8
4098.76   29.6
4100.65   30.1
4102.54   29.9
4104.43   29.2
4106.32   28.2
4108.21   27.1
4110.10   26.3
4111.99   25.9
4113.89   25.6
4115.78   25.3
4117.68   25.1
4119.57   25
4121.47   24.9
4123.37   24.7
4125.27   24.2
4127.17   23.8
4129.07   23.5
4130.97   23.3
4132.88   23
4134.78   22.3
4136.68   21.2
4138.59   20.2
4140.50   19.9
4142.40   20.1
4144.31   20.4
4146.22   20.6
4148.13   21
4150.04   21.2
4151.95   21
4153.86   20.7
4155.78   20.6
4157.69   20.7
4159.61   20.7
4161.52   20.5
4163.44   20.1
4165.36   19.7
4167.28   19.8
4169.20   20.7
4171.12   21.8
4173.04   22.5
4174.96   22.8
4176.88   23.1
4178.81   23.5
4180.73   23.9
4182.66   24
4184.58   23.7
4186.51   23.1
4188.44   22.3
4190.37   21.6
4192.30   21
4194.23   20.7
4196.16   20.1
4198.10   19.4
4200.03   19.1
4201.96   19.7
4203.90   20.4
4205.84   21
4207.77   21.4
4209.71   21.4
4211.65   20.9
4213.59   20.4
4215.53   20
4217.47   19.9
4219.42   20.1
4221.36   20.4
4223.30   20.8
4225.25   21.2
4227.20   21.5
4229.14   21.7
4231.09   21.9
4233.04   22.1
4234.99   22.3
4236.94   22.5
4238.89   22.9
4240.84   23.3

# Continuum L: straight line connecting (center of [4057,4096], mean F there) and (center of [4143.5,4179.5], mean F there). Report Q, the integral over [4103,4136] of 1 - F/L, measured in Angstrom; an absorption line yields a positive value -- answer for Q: -4.04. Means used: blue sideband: 23.7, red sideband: 21.1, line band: 25.2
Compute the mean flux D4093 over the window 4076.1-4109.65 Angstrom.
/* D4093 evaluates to 26.7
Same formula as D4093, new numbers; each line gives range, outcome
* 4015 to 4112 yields 23.7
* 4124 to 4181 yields 21.5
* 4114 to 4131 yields 24.5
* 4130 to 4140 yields 21.9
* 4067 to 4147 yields 24.6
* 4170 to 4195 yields 22.6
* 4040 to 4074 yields 21.9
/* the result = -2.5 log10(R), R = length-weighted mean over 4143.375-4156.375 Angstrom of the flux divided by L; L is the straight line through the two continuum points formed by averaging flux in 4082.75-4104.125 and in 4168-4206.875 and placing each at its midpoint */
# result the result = 0.15 mag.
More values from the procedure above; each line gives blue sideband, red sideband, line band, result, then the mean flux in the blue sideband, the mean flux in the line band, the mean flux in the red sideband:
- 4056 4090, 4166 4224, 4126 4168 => 0.05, 23.1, 21.1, 21.3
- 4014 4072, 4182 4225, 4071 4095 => -0.13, 21.9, 24.5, 21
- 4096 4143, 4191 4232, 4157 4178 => 0.08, 25.1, 21.1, 20.6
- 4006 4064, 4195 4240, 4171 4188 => -0.10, 21.7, 23.2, 20.9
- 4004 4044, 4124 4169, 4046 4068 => -0.01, 21.8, 21.8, 21.2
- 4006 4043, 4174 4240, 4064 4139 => -0.15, 21.8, 25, 21.5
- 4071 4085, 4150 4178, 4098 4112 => -0.25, 23.4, 28.4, 21.1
